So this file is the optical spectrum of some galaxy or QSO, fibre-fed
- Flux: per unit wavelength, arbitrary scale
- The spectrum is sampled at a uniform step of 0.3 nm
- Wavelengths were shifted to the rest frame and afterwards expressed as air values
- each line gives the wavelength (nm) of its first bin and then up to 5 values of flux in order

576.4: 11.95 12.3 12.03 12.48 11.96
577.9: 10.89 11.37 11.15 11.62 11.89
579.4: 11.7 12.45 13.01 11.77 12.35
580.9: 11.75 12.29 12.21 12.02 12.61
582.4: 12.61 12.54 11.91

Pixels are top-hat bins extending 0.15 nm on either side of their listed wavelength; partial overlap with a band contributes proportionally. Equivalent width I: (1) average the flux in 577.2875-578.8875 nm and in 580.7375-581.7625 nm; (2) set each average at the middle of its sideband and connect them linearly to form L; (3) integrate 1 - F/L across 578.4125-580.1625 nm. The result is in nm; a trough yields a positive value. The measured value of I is -0.04 nm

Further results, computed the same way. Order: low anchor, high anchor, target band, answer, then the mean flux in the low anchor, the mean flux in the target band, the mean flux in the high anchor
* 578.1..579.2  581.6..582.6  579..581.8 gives -0.05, 11.5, 12.2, 12.4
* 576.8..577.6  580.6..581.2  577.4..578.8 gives 0.09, 12.2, 11.4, 12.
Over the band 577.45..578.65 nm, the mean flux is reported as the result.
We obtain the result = 11.3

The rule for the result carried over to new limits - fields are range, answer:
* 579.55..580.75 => 12.4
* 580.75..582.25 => 12.2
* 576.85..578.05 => 11.8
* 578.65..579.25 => 11.8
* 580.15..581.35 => 12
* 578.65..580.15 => 12.1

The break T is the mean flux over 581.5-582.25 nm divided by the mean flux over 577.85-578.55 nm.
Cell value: 1.1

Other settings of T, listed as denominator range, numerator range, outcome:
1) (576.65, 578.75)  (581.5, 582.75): 1.06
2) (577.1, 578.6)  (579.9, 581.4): 1.05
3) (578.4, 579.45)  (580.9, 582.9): 1.06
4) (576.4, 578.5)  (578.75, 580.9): 1.03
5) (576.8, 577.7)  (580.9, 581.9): 1.00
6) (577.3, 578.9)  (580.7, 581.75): 1.05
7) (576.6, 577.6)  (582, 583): 1.02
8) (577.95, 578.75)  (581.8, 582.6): 1.11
